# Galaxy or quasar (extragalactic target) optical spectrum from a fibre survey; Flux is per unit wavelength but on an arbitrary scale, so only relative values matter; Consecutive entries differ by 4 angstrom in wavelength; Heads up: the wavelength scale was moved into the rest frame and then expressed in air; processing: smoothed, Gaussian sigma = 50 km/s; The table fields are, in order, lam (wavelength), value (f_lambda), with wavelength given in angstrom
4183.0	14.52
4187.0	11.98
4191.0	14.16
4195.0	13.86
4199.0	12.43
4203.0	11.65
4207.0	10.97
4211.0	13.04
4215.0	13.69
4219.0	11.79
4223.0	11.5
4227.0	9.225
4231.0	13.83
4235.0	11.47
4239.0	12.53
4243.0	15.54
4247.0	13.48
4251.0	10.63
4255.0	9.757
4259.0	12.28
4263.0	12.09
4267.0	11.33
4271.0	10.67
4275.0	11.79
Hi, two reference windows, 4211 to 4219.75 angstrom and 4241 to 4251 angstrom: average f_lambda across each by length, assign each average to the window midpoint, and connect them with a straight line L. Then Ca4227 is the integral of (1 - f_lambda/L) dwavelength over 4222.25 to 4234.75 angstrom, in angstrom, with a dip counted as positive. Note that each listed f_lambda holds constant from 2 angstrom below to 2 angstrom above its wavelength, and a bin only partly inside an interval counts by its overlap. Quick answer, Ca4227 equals 1.7 angstrom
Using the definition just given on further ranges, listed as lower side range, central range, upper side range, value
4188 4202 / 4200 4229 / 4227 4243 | 2.68 angstrom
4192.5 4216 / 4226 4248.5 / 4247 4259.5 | -2.37 angstrom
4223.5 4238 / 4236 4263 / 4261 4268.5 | -1.51 angstrom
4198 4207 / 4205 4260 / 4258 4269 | -1.44 angstrom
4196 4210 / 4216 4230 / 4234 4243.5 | 1.41 angstrom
